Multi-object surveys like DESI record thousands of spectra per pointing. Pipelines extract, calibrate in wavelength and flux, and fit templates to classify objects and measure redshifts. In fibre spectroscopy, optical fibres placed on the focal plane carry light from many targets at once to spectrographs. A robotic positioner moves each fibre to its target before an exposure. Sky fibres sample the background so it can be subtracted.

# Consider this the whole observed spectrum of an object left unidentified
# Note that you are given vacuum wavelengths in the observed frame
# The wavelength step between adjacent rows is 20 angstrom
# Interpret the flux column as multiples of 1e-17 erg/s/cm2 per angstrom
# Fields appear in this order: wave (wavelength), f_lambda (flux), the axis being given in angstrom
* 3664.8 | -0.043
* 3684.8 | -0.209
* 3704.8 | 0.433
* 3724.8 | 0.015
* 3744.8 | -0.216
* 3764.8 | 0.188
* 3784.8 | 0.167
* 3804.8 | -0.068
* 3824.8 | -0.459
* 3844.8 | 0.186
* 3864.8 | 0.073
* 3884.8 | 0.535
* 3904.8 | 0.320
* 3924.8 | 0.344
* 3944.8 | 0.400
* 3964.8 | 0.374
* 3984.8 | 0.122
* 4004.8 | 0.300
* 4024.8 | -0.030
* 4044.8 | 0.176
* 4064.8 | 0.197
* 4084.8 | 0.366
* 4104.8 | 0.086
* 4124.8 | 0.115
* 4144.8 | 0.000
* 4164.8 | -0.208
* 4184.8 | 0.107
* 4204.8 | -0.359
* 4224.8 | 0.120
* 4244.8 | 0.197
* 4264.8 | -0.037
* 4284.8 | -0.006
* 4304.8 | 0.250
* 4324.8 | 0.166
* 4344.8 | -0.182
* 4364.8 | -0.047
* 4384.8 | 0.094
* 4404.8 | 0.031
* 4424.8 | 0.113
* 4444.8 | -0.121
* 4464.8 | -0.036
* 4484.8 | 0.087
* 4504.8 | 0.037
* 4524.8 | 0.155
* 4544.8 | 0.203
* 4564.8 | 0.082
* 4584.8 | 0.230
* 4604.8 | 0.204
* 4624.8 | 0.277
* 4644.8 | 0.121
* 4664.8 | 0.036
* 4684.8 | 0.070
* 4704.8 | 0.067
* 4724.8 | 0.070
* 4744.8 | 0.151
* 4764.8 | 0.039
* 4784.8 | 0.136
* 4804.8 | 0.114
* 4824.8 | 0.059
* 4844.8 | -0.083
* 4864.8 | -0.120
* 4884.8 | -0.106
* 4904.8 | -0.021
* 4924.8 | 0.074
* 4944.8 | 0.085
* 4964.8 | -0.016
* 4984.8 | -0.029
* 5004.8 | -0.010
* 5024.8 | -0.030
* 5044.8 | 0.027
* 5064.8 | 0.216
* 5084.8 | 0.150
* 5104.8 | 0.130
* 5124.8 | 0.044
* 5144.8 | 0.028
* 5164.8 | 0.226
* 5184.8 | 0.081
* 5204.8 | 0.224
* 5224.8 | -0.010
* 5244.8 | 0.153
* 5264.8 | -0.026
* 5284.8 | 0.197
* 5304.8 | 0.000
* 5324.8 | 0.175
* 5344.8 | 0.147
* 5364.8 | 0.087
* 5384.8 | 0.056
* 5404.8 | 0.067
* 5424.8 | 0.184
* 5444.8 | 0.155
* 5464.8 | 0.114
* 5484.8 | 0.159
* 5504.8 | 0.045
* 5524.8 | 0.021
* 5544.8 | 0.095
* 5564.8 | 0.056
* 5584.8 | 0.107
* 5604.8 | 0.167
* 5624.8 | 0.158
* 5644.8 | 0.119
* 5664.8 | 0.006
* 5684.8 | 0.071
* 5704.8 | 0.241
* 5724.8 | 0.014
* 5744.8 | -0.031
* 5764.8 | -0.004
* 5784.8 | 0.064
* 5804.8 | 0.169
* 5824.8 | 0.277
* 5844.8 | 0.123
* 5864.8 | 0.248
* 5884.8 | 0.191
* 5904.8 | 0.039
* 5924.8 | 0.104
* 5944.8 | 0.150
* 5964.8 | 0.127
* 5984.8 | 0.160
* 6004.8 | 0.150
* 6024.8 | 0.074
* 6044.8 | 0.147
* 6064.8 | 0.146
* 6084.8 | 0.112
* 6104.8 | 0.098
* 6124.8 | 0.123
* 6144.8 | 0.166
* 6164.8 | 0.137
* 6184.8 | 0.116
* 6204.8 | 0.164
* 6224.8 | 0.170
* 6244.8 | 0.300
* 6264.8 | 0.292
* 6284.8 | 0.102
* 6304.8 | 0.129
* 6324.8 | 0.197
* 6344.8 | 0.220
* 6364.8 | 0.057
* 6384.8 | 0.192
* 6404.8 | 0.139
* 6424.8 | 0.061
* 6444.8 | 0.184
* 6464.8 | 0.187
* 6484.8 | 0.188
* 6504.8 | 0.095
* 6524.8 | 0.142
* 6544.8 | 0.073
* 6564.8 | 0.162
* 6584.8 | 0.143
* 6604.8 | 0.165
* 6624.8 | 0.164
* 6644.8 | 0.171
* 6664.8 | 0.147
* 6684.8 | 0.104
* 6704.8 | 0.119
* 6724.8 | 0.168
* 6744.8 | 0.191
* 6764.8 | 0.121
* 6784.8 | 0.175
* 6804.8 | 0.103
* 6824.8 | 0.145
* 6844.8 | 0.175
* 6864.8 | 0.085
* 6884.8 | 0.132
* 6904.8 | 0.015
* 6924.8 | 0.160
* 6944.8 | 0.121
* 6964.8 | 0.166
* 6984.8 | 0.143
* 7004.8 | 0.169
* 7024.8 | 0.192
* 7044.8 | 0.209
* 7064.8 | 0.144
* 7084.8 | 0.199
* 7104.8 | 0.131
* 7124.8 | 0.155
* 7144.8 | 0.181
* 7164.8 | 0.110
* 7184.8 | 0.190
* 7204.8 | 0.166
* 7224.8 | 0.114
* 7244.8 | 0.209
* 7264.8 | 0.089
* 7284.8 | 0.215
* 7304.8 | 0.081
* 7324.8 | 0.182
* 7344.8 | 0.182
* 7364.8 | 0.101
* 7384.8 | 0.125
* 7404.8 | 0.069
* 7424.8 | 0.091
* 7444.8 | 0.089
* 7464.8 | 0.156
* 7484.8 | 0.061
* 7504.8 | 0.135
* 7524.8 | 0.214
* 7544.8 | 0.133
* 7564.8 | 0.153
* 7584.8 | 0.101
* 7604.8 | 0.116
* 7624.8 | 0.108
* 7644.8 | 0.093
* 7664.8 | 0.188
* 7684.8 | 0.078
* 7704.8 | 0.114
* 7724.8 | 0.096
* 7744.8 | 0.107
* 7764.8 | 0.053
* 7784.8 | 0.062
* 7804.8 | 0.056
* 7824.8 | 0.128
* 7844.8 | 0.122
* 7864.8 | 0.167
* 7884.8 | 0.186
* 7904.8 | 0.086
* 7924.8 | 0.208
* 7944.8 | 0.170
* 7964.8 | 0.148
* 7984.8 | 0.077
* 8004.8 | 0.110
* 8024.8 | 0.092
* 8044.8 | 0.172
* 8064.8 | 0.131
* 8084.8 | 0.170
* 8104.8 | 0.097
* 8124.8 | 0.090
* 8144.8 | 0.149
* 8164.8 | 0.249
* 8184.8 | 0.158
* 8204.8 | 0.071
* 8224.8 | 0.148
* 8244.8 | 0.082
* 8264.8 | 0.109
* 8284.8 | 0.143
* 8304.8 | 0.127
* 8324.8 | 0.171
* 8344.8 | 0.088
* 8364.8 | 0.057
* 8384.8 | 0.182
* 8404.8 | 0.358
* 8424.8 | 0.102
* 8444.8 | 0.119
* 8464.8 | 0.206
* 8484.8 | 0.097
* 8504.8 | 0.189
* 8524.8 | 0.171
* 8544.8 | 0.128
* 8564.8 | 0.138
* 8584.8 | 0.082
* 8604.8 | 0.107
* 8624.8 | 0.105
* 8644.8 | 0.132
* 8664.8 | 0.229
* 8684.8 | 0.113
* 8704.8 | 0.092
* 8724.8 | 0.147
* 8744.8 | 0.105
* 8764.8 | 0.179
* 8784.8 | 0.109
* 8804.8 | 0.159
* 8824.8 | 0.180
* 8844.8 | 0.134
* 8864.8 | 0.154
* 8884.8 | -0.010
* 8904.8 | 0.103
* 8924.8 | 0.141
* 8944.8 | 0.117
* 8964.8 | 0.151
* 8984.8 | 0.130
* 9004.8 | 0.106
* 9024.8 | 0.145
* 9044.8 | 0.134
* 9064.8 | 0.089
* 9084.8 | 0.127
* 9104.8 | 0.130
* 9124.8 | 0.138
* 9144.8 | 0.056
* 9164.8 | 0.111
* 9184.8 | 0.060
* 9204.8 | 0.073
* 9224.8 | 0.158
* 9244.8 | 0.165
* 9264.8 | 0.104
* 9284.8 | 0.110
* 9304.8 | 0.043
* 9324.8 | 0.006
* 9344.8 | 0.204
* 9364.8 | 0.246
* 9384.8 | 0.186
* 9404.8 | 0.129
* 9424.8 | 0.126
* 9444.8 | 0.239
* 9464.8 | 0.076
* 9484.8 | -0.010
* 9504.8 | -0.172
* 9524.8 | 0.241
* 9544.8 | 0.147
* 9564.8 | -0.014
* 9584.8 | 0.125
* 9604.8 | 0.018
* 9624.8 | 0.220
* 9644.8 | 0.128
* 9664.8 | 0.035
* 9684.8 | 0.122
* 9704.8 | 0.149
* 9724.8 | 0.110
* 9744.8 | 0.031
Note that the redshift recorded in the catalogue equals 0.677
